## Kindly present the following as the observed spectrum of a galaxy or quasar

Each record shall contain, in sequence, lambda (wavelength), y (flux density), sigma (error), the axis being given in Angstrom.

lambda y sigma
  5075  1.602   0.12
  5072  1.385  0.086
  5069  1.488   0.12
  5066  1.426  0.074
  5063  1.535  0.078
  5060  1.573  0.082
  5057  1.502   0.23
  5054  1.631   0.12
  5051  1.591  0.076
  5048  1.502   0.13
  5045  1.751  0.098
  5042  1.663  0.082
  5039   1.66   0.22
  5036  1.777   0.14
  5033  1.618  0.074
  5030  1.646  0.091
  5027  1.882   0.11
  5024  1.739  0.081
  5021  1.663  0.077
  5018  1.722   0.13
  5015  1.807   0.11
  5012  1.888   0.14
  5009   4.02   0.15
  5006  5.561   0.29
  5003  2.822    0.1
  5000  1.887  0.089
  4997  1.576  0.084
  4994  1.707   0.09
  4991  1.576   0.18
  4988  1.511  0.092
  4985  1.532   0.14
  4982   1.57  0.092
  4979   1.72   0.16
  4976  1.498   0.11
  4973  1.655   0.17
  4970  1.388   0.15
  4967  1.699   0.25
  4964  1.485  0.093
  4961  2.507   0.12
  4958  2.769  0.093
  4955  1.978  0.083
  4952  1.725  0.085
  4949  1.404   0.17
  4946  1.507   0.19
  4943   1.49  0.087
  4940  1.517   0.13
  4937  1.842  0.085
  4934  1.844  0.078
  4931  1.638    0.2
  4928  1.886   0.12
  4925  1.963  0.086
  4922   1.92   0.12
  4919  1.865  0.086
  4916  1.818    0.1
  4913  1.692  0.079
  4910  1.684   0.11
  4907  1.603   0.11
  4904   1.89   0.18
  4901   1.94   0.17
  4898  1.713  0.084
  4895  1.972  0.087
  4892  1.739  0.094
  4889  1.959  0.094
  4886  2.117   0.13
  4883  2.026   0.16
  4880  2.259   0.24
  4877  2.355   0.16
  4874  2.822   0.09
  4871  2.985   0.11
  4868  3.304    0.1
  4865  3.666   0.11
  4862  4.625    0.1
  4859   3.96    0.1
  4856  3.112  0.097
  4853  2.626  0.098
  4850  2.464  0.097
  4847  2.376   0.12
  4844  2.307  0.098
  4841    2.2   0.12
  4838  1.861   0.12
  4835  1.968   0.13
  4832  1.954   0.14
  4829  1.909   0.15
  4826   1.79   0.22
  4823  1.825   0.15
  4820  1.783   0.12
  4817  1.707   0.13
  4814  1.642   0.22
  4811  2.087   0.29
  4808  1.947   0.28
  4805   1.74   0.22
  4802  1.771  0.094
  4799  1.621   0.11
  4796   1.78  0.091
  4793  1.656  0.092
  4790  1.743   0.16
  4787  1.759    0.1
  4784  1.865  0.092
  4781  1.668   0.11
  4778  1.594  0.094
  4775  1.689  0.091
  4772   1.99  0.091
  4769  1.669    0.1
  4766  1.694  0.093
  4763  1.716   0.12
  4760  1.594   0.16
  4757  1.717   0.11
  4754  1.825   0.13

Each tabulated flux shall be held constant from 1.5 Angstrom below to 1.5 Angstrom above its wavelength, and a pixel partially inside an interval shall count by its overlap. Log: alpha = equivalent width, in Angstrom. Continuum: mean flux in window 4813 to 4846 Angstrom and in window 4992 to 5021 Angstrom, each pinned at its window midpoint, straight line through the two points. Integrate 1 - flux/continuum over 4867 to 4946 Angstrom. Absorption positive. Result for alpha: 6.4 Angstrom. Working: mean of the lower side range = 1.92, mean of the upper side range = 2.49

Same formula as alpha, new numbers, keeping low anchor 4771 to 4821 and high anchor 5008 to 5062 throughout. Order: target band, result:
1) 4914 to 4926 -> -0.7 Angstrom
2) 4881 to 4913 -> -1.6 Angstrom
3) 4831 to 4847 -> -2.9 Angstrom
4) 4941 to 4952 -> 1.7 Angstrom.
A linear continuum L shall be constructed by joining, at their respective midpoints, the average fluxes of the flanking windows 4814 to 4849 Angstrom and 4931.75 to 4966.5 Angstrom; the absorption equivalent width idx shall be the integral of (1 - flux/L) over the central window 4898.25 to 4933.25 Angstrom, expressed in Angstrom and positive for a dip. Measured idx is 1.0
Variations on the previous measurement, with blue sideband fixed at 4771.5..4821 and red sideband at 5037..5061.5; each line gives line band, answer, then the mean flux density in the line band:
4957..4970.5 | -2.59 Angstrom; 1.98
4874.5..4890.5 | -4.43 Angstrom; 2.19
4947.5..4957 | -0.50 Angstrom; 1.76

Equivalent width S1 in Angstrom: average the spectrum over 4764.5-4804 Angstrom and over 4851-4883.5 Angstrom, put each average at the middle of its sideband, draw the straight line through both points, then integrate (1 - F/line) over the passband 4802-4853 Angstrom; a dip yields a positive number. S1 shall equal 9.5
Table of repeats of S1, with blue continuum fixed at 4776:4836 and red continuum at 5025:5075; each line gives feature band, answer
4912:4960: -3.5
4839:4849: -3.0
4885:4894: -1.1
